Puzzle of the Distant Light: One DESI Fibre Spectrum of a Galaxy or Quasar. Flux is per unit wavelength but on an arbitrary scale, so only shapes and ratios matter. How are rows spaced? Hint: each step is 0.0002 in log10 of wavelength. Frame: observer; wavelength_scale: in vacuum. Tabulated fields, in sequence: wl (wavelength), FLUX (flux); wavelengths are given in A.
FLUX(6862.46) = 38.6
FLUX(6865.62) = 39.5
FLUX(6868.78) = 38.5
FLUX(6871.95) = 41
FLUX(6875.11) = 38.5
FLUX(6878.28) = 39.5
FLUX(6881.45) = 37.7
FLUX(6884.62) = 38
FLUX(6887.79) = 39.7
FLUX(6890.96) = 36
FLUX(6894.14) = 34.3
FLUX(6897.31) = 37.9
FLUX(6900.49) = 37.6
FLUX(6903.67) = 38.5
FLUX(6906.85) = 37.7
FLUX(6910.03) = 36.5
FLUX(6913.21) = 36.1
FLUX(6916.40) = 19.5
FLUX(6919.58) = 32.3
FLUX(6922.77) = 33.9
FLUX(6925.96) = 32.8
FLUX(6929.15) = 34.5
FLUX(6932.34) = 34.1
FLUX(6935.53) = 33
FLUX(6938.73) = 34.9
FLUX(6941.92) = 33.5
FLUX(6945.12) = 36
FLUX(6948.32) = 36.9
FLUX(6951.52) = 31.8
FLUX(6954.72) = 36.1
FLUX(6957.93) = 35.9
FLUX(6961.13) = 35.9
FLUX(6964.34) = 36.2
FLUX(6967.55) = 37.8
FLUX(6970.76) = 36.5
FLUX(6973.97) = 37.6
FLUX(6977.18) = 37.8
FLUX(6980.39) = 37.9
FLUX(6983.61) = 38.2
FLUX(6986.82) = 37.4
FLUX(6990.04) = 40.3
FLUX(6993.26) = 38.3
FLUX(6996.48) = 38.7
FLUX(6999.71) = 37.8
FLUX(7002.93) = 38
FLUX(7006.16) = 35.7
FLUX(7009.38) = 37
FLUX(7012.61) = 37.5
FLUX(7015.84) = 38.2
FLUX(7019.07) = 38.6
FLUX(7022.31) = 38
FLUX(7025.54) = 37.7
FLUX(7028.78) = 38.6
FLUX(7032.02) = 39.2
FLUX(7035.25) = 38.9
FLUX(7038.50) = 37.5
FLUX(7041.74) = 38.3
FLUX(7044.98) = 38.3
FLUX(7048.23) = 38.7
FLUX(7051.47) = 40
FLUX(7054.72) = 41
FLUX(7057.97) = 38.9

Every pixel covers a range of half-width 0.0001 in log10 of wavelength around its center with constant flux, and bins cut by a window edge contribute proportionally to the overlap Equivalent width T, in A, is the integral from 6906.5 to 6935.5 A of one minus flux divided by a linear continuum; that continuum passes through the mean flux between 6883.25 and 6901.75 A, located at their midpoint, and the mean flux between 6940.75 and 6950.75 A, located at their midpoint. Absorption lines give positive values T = 2.7 A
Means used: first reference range 37.2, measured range 32.8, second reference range 35.2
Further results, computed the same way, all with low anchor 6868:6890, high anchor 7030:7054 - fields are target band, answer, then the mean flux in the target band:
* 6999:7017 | 0.69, 37.3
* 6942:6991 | 2.74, 36.7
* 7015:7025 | 0.15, 38.2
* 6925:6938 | 1.72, 33.7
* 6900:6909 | 0.23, 37.9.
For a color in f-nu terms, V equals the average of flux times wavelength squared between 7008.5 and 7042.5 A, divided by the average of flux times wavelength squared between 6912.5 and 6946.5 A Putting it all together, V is 1.2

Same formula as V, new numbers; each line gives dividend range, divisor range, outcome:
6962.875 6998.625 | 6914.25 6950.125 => 1.17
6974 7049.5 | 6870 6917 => 1.07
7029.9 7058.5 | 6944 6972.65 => 1.11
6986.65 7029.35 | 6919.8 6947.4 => 1.14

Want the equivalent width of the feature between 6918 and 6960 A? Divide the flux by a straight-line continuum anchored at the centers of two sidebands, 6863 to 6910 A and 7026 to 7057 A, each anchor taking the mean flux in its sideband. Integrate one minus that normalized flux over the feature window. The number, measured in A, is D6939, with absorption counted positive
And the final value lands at 4.5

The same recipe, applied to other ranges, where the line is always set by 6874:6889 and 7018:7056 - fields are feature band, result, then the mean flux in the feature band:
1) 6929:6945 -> 1.88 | 34.1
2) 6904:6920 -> 2.38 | 32.9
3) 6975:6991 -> 0.20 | 38.2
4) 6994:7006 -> 0.25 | 37.9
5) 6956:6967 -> 0.71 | 36.2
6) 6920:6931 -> 1.44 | 33.6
